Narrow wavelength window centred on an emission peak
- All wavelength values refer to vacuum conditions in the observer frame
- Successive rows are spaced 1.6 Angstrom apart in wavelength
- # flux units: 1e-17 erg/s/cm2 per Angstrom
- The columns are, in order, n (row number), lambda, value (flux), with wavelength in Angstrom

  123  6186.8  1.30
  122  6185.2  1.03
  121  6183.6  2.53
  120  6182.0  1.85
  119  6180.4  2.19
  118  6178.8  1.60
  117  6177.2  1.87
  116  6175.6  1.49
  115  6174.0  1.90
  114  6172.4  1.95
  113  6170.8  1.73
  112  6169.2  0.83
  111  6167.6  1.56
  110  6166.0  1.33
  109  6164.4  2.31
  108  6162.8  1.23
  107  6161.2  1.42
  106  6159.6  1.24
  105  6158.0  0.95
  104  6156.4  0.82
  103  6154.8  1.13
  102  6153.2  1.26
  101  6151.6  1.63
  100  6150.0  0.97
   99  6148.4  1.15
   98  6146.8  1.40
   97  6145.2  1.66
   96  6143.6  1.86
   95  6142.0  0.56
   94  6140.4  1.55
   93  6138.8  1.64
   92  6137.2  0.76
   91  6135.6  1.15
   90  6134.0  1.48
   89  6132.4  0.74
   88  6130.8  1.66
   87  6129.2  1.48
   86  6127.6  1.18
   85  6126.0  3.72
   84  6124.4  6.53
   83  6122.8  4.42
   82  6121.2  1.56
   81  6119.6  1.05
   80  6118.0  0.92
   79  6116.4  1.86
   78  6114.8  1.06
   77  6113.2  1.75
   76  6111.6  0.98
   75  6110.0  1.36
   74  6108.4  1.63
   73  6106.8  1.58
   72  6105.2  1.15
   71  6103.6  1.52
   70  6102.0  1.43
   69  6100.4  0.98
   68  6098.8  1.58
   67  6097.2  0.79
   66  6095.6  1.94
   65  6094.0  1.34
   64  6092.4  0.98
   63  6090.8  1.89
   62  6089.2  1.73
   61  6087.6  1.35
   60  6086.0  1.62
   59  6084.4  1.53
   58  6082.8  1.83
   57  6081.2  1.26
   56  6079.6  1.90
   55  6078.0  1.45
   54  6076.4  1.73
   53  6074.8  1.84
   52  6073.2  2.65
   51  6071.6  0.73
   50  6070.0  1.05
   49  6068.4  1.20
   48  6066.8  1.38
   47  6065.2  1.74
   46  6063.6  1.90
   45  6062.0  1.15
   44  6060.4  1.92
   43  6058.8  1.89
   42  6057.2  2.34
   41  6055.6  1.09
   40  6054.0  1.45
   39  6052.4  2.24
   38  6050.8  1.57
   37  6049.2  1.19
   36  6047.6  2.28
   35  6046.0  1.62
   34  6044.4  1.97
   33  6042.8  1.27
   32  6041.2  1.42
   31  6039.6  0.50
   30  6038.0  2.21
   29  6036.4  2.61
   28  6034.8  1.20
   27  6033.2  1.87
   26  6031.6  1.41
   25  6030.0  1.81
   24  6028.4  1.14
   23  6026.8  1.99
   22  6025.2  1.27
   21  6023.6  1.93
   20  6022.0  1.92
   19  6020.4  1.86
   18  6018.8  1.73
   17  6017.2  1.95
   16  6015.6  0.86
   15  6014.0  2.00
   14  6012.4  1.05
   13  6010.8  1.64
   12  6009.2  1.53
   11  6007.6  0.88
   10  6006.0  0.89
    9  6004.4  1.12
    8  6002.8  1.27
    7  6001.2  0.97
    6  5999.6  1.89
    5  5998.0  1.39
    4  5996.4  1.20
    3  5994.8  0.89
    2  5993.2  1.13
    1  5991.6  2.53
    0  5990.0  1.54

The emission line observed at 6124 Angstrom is H-beta 4861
